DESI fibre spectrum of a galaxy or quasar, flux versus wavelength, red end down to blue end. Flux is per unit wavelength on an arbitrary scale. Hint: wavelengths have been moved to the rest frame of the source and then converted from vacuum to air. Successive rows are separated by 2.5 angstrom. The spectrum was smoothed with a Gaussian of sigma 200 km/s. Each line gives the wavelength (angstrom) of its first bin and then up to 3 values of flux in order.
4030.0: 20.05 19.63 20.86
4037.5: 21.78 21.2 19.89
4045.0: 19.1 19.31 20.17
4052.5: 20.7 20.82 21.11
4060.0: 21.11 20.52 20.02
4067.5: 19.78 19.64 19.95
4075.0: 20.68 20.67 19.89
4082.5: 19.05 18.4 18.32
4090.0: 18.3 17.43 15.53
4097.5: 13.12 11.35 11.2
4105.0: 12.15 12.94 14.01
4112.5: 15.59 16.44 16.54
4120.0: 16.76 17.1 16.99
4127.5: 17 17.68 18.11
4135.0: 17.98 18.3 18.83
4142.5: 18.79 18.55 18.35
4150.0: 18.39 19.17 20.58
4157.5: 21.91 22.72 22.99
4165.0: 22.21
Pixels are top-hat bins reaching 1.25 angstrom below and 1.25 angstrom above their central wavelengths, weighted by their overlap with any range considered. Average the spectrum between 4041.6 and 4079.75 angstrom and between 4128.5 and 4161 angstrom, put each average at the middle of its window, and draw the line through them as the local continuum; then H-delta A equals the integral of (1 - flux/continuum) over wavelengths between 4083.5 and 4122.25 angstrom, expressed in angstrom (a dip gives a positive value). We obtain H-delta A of 8.7 angstrom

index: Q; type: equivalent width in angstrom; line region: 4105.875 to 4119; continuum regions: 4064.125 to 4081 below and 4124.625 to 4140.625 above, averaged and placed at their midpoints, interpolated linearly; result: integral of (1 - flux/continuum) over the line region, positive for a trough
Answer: 2.5 angstrom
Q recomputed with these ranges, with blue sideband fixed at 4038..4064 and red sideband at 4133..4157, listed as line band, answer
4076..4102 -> 3.6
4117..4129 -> 1.4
